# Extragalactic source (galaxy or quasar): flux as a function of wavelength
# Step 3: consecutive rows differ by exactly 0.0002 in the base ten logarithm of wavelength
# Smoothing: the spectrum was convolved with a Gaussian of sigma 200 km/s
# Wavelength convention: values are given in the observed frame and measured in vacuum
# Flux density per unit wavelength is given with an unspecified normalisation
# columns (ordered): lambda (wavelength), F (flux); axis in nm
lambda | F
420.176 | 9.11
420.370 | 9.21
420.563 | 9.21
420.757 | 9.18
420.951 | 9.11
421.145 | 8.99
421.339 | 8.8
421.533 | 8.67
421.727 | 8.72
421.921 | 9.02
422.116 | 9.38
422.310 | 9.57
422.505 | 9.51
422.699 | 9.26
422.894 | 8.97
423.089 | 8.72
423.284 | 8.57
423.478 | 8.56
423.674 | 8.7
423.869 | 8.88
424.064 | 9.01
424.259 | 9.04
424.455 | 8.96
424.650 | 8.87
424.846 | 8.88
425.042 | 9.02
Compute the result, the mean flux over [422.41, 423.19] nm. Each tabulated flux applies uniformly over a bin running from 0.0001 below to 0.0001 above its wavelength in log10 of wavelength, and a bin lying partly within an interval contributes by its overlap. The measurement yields 9.11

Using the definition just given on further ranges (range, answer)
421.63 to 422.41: 9.17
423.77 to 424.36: 8.98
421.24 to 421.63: 8.74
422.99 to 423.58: 8.61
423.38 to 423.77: 8.63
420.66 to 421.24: 9.09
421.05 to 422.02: 8.84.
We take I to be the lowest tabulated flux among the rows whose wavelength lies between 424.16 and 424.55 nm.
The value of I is 8.96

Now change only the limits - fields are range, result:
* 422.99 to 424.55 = 8.56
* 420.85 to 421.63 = 8.67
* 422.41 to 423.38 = 8.57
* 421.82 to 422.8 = 9.02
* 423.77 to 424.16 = 8.88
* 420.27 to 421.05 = 9.11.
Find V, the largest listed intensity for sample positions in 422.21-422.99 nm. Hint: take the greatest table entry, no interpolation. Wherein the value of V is 9.57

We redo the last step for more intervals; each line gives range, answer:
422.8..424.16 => 9.01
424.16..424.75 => 9.04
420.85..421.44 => 9.11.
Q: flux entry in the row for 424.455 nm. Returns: 8.96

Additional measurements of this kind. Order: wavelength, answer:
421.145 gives 8.99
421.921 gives 9.02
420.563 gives 9.21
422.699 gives 9.26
